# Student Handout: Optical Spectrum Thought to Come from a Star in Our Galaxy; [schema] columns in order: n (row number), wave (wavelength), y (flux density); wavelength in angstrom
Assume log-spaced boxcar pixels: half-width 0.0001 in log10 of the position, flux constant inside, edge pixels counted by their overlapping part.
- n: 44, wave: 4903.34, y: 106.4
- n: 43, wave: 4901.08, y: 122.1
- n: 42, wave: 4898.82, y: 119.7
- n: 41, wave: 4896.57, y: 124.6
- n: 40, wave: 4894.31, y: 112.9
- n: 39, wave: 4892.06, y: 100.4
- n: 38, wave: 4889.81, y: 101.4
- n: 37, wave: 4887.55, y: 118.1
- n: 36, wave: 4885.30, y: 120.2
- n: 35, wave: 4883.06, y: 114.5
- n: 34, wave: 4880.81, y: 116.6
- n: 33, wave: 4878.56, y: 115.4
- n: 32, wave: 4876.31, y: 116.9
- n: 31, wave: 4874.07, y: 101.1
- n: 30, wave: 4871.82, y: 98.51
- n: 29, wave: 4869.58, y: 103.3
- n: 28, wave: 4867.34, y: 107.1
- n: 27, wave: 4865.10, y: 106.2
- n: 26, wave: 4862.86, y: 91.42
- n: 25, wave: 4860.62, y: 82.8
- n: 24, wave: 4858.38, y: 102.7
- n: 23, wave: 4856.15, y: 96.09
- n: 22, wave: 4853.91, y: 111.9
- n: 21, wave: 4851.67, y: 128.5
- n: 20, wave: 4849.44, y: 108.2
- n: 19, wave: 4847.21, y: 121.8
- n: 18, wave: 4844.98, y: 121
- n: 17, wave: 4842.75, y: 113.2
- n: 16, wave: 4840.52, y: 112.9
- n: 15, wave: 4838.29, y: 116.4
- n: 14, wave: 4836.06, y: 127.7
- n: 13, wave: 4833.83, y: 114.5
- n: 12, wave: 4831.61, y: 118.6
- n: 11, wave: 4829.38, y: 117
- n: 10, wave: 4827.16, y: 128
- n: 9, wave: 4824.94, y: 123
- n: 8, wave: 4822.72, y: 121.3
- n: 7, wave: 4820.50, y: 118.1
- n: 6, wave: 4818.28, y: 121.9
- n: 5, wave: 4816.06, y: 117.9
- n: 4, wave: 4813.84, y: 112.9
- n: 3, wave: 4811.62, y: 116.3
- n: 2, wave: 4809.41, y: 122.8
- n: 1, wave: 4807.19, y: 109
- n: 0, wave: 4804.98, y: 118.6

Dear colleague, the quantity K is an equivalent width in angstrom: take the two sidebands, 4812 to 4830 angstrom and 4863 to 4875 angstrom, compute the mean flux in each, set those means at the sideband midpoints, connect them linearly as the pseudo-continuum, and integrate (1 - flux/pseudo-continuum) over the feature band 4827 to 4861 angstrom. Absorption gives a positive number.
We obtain -0.8 angstrom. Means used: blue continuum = 120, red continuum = 102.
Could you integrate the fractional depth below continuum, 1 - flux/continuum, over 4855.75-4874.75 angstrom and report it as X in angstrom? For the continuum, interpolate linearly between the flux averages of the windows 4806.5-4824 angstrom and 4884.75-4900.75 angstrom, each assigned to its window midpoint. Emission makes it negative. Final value 2.7 angstrom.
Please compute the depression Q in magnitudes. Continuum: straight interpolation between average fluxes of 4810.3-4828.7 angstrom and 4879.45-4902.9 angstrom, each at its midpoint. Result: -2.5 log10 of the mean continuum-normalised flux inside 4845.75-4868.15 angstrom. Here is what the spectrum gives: 0.11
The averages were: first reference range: 120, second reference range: 115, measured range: 106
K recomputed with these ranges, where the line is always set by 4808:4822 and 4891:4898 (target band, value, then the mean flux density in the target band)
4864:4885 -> 0.9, 109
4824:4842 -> -0.4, 120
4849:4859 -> 0.5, 110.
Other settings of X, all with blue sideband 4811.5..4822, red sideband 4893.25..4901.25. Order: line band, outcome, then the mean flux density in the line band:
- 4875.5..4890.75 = 0.56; 115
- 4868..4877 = 1.09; 105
